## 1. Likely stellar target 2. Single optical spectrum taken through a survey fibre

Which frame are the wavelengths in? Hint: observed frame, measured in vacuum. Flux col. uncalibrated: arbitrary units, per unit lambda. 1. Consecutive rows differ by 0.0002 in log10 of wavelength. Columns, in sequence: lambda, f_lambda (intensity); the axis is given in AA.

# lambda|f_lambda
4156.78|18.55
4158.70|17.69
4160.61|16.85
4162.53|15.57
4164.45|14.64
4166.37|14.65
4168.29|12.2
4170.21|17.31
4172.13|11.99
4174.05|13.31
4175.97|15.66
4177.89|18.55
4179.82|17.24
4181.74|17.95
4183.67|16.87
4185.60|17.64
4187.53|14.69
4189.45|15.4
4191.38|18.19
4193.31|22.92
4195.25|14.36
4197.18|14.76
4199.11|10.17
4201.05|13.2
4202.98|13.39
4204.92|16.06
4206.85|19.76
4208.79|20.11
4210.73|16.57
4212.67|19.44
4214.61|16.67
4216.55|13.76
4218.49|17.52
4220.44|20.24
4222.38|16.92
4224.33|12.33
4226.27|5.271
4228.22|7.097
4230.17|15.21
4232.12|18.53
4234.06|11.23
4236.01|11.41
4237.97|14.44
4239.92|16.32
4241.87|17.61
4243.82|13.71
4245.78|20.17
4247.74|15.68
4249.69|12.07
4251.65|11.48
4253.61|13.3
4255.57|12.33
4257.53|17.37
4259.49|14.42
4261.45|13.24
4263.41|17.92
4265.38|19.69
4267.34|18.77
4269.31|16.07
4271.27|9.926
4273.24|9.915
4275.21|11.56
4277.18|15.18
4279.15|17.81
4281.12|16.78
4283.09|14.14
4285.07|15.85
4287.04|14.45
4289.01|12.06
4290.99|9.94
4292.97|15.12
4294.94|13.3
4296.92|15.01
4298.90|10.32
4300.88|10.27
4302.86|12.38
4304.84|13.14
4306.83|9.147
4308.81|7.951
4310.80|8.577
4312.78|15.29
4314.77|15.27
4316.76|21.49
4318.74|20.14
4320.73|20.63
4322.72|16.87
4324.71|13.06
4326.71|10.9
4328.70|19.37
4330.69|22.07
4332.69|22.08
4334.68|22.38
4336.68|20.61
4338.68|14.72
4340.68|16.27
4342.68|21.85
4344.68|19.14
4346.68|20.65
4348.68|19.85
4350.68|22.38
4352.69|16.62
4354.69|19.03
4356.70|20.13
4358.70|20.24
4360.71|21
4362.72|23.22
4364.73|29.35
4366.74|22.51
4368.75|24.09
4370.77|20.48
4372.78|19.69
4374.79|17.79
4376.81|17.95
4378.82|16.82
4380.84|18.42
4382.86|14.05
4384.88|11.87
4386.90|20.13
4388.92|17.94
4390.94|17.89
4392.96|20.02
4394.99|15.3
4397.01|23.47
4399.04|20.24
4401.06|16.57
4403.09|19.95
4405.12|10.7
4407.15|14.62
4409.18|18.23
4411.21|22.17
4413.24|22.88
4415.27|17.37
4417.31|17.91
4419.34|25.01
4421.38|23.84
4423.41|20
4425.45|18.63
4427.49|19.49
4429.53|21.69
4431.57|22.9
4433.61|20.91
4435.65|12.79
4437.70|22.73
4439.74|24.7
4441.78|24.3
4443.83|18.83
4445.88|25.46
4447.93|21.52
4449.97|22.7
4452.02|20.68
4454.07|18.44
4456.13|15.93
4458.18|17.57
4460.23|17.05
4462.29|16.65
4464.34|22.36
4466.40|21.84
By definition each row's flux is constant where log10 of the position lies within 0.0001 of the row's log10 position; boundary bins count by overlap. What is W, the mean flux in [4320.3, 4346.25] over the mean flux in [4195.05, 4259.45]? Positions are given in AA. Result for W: 1.25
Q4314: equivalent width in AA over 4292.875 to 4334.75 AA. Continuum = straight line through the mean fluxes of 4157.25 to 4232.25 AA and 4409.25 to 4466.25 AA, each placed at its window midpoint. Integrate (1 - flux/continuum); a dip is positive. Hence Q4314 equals 6.96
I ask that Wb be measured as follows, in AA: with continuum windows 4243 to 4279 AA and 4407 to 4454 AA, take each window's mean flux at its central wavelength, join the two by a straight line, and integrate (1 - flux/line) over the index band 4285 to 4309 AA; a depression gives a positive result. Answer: 5.6 AA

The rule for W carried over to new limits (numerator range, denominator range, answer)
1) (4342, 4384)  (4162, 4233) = 1.30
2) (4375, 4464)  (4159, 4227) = 1.21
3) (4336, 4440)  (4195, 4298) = 1.33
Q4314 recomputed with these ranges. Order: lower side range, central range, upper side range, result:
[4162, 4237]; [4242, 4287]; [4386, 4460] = 4.63 AA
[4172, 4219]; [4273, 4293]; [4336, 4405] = 4.29 AA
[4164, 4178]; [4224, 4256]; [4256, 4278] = 2.83 AA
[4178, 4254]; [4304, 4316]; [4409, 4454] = 4.14 AA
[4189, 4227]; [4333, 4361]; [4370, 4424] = -2.83 AA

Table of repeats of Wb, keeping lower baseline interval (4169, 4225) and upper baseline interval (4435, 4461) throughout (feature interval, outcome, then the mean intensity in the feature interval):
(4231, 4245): 1.77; 14.8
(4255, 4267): 0.86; 16.1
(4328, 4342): -0.89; 19.7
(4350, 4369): -2.84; 21.8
